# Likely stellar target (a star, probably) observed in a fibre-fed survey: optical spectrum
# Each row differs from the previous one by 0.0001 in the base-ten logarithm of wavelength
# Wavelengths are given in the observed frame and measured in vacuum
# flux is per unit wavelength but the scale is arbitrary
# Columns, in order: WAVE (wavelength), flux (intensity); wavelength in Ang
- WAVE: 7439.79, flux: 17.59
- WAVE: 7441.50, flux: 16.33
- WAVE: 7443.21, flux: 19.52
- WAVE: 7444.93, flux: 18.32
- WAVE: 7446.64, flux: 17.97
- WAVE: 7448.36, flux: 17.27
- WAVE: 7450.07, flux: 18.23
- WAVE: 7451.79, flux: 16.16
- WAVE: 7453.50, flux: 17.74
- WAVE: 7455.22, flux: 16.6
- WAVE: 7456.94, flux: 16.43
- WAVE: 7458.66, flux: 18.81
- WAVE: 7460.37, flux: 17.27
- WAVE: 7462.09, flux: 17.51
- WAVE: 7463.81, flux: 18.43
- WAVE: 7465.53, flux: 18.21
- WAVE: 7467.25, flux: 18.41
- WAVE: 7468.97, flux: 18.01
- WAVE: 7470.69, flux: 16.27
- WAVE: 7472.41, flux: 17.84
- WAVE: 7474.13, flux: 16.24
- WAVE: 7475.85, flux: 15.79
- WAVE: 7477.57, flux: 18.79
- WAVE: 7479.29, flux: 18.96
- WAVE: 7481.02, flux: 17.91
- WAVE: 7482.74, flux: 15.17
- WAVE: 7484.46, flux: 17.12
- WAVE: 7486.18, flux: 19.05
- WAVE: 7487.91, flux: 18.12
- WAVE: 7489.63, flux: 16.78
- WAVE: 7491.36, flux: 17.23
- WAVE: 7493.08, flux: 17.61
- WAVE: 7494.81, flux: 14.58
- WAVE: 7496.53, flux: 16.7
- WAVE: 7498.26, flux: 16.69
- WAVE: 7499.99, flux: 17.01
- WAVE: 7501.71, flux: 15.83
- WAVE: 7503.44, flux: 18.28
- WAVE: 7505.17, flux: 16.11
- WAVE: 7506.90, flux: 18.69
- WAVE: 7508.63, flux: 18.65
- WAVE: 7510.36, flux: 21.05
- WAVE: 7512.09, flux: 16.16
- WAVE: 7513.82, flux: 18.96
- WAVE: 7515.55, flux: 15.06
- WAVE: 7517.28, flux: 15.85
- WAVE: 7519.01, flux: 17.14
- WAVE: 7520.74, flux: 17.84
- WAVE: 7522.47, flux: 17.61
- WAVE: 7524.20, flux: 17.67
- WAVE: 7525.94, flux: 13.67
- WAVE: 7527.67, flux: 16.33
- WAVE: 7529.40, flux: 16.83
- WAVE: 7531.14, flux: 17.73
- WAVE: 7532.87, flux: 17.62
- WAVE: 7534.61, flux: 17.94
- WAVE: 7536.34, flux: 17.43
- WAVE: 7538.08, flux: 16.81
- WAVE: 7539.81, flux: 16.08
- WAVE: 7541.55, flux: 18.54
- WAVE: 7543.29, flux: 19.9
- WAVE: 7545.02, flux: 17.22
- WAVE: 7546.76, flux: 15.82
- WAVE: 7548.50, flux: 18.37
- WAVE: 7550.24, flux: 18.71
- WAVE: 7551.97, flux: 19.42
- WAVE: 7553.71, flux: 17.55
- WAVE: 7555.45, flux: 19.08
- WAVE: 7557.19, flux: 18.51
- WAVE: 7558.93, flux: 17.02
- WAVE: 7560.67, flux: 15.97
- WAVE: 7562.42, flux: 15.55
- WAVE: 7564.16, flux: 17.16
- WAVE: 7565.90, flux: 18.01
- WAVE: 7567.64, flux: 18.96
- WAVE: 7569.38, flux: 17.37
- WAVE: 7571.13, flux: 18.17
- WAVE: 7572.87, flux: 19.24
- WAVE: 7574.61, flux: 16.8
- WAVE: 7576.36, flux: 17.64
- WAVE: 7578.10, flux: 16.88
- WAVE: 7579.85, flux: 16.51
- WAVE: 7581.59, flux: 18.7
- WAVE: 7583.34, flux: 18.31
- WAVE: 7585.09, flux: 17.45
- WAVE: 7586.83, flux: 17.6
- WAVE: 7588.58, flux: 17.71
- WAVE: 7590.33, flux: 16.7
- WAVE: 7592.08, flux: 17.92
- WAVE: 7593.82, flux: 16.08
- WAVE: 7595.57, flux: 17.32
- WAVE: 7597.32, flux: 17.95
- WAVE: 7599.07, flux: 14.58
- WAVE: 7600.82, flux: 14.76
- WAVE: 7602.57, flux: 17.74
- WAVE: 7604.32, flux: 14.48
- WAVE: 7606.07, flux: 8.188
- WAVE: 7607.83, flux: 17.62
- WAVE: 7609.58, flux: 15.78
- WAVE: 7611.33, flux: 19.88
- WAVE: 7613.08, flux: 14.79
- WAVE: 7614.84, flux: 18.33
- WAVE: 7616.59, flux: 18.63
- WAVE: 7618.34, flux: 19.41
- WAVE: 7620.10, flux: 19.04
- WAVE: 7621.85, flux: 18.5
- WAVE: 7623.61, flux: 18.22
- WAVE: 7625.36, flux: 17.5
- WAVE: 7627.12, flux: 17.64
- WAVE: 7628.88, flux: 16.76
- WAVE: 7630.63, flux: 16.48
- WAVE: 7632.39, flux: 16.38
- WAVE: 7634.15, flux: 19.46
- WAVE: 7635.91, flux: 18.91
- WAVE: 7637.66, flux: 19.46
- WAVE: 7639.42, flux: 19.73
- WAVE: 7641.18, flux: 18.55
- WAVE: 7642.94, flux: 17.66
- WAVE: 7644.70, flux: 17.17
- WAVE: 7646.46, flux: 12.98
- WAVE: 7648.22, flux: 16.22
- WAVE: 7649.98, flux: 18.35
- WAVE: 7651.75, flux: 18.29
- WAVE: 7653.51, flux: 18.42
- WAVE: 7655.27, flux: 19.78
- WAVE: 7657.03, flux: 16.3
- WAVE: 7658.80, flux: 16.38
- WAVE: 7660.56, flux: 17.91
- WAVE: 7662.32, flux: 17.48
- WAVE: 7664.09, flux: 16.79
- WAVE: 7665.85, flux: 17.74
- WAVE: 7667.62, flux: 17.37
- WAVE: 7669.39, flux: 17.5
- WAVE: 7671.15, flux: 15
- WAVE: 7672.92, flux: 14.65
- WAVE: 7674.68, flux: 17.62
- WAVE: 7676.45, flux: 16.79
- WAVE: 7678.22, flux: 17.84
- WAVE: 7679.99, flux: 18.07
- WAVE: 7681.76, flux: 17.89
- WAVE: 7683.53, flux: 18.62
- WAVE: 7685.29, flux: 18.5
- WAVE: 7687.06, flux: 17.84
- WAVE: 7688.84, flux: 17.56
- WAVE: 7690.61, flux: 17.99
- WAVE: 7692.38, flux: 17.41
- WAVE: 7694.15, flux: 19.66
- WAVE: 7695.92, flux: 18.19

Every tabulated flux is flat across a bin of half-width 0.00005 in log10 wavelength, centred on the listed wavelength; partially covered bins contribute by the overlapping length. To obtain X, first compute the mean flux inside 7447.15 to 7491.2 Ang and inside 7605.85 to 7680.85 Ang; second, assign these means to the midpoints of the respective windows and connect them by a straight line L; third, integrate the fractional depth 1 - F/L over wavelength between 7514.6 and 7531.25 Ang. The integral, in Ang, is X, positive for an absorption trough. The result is 0.9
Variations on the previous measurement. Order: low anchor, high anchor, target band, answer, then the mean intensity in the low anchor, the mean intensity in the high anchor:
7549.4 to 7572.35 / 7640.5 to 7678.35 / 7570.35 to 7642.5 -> 0.5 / 17.8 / 17.1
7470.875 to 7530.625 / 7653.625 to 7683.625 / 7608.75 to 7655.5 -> -1.6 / 17.1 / 17.3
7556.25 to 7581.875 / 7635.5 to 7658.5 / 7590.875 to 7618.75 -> 1.9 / 17.5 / 17.8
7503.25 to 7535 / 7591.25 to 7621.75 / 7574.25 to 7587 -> -0.5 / 17.3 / 16.7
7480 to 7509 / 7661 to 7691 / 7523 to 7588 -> -1.2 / 17.1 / 17.4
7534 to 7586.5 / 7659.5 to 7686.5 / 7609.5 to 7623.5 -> -0.5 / 17.7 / 17.3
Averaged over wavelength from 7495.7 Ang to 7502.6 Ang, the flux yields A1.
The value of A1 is 16.6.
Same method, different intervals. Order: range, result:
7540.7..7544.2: 19.2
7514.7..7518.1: 15.5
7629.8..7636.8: 17.8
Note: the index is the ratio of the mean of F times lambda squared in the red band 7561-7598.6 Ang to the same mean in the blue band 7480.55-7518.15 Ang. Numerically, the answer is 1.0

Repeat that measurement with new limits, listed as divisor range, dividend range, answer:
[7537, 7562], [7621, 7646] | 1.03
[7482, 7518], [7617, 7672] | 1.07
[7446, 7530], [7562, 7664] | 1.04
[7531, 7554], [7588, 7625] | 0.96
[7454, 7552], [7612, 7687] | 1.05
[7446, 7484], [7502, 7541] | 1.00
